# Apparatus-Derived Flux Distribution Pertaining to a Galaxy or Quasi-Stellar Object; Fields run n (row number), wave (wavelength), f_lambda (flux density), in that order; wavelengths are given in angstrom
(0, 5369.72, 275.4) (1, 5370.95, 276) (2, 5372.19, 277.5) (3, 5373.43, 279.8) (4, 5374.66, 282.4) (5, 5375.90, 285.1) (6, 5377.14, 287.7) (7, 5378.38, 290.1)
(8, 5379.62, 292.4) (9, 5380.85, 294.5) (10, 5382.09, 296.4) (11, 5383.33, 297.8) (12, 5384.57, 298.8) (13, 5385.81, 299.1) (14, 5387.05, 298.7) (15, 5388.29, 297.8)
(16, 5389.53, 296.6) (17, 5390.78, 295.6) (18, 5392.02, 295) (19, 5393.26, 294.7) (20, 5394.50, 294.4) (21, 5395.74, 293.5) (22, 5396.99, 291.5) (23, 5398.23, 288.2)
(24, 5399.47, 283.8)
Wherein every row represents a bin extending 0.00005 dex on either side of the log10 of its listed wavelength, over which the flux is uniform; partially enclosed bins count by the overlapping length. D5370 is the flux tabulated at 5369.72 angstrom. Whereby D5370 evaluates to 275.4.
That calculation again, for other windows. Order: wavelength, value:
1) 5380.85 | 294.5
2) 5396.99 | 291.5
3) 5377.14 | 287.7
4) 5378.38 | 290.1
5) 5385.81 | 299.1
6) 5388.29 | 297.8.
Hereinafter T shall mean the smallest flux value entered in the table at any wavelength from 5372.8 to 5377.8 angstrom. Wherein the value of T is 279.8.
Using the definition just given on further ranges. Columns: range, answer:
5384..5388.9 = 297.8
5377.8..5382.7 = 290.1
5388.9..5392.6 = 295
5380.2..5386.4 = 294.5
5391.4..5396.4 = 293.5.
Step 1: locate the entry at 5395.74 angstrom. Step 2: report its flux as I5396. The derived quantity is 293.5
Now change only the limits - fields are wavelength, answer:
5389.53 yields 296.6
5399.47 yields 283.8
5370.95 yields 276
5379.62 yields 292.4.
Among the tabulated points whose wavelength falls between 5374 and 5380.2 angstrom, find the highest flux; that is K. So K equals 292.4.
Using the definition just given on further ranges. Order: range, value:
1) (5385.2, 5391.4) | 299.1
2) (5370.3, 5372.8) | 277.5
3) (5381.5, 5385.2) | 298.8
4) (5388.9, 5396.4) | 296.6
